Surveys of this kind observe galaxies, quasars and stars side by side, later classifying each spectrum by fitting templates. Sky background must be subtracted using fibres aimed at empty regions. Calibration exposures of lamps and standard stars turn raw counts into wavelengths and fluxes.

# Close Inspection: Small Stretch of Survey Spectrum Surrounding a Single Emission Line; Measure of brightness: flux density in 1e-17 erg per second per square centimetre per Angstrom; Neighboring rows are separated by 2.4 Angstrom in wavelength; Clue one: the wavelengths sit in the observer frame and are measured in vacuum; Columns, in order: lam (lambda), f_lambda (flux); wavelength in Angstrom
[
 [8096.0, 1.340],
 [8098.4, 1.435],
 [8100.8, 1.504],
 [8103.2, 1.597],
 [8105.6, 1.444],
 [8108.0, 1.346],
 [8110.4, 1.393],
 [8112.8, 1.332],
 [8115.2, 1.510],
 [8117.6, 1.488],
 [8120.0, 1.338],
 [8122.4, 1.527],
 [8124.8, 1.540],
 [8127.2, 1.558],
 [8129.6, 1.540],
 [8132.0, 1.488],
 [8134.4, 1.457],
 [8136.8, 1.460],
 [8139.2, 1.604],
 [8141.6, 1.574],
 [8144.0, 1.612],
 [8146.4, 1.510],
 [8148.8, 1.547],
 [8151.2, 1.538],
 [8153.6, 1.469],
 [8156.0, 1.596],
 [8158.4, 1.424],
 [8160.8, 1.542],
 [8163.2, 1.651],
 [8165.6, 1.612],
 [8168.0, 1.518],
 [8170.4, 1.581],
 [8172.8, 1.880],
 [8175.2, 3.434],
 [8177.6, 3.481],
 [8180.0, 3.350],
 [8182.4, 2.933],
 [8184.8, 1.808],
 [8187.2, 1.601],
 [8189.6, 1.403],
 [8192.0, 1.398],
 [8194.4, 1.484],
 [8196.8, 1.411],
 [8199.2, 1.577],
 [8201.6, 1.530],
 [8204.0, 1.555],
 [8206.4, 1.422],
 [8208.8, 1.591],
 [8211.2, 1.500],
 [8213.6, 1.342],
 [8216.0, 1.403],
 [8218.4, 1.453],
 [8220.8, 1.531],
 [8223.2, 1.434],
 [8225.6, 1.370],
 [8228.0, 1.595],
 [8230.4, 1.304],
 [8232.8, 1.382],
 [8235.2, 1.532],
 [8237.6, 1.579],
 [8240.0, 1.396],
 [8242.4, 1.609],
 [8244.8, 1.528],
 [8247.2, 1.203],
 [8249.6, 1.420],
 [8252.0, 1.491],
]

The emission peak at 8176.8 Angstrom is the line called Hbeta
